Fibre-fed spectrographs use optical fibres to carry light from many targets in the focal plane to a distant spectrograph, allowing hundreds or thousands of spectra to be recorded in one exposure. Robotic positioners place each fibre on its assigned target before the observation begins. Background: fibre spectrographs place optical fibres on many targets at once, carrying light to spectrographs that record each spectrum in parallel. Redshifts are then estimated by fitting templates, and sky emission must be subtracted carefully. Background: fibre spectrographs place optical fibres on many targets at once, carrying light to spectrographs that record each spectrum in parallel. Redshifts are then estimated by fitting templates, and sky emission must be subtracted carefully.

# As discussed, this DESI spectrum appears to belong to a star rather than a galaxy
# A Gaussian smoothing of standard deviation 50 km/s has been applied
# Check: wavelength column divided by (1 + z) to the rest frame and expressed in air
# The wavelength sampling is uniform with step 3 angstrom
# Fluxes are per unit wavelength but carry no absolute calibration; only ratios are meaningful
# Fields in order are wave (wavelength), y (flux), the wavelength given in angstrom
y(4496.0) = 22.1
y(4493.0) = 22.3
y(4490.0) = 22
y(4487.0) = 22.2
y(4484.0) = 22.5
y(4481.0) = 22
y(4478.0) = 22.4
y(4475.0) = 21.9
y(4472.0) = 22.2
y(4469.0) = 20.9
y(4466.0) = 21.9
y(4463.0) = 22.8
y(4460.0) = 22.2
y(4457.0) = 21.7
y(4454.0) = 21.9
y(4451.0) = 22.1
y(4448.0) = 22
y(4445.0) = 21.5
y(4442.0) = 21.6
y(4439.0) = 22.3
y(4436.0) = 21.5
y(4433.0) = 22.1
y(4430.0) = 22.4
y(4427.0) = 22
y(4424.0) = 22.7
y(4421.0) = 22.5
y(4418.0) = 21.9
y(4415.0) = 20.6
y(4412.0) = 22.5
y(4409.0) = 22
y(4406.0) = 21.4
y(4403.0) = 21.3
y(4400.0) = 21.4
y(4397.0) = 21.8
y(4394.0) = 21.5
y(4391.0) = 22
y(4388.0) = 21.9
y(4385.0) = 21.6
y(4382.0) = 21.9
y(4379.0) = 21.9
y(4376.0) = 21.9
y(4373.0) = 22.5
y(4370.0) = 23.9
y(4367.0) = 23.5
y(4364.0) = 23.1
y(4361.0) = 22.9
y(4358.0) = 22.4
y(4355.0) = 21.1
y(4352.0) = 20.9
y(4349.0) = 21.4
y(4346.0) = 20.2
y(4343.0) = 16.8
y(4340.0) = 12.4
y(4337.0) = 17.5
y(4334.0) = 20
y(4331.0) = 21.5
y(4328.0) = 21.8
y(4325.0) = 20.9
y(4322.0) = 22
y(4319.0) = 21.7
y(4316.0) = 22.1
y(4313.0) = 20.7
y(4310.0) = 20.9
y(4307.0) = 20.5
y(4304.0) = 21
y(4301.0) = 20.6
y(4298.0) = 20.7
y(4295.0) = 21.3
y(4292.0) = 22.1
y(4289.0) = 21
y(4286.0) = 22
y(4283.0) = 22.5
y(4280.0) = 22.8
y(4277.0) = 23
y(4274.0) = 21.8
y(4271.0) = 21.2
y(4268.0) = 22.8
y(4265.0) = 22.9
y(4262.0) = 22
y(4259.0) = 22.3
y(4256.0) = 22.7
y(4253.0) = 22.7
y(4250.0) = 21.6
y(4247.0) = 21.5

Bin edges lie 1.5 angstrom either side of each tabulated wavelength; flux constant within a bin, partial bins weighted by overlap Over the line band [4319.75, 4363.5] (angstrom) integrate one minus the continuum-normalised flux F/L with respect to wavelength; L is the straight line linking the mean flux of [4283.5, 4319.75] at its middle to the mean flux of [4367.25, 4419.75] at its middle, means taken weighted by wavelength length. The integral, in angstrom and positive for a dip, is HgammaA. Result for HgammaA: 2.67 angstrom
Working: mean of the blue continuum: 21.2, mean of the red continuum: 21.9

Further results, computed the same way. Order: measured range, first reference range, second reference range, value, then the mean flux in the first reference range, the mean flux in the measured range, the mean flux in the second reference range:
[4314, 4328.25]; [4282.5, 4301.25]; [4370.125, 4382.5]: 0.05 angstrom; 21.5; 21.7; 22.3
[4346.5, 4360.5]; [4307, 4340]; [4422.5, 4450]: -0.37 angstrom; 20.5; 21.5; 22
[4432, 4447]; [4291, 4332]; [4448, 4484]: 0.06 angstrom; 21.3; 21.8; 22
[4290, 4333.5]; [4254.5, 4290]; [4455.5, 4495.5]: 1.94 angstrom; 22.3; 21.2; 22.1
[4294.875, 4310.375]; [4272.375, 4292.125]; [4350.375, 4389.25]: 0.98 angstrom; 22.2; 20.8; 22.3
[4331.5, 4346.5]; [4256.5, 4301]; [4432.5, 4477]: 3.07 angstrom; 22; 17.5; 21.9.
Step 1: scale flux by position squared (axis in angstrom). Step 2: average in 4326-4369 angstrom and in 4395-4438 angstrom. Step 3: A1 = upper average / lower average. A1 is 1.10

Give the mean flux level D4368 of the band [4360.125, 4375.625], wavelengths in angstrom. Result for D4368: 23.1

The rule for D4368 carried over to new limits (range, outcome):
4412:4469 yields 22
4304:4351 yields 20.1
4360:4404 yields 22.2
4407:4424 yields 22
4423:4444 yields 22.1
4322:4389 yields 21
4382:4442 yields 21.9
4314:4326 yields 21.7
